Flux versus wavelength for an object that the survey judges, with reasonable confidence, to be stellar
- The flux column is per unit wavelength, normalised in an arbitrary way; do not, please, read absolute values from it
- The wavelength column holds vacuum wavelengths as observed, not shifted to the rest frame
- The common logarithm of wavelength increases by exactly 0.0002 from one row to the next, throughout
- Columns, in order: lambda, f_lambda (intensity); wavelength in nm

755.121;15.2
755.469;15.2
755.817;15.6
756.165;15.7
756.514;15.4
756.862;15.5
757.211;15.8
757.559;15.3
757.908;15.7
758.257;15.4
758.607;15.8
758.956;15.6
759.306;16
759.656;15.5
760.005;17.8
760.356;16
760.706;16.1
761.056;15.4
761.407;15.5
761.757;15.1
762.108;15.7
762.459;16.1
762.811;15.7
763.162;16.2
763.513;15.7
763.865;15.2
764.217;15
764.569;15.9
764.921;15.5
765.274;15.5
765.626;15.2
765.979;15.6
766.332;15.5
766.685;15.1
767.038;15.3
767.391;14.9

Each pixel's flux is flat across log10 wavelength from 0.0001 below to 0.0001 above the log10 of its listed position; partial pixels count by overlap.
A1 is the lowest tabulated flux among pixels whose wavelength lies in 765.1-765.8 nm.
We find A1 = 15.2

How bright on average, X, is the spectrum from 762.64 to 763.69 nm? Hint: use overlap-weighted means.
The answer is 15.9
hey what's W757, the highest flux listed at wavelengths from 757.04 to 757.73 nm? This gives 15.8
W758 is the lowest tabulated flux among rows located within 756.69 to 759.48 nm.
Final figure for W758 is 15.3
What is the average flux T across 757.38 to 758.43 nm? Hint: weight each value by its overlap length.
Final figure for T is 15.5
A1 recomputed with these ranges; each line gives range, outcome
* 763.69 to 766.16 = 15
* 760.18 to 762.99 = 15.1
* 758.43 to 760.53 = 15.5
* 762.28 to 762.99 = 15.7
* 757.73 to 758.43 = 15.4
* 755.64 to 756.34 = 15.6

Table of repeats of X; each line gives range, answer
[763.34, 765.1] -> 15.5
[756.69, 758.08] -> 15.6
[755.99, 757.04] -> 15.5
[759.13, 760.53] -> 16.3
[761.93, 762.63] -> 15.9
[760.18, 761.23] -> 15.8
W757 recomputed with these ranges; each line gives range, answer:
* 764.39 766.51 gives 15.9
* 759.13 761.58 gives 17.8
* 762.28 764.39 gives 16.2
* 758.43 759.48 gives 16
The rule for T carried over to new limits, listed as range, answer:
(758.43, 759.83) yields 15.7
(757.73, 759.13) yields 15.6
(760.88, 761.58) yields 15.5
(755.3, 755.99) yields 15.4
